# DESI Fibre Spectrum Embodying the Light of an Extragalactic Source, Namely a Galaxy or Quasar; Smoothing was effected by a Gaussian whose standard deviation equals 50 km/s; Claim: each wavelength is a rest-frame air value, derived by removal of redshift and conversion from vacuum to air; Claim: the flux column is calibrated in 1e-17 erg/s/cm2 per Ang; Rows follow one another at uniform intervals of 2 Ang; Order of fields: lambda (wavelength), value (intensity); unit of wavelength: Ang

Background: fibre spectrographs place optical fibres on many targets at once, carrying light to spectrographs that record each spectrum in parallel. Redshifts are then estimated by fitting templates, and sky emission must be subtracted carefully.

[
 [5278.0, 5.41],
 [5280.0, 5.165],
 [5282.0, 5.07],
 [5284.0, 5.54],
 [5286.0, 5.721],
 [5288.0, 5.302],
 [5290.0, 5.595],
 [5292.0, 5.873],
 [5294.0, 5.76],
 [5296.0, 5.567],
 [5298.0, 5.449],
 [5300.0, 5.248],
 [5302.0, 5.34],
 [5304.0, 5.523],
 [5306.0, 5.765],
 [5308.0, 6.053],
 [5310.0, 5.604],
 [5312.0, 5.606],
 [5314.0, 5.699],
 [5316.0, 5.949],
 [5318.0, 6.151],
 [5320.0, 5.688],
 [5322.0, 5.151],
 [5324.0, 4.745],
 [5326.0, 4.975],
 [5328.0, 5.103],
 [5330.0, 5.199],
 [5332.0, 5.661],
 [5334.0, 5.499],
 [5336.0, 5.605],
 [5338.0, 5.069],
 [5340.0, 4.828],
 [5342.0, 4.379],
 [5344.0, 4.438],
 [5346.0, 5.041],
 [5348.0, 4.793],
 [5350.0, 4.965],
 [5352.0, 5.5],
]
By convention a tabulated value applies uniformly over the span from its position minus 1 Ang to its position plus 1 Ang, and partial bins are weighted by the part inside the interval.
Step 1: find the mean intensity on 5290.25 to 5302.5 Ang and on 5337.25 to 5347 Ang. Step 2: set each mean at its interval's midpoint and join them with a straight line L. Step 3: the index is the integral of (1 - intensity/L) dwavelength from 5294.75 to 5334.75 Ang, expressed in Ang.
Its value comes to -2.1 Ang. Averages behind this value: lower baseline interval 5.55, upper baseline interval 4.74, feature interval 5.5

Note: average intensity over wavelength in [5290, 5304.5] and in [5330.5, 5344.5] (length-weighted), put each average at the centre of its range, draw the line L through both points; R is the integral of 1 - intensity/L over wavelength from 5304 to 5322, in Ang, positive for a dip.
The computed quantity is -1.3 Ang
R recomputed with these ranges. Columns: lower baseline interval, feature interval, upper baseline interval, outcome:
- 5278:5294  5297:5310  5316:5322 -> 0.2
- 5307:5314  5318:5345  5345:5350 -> 0.7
